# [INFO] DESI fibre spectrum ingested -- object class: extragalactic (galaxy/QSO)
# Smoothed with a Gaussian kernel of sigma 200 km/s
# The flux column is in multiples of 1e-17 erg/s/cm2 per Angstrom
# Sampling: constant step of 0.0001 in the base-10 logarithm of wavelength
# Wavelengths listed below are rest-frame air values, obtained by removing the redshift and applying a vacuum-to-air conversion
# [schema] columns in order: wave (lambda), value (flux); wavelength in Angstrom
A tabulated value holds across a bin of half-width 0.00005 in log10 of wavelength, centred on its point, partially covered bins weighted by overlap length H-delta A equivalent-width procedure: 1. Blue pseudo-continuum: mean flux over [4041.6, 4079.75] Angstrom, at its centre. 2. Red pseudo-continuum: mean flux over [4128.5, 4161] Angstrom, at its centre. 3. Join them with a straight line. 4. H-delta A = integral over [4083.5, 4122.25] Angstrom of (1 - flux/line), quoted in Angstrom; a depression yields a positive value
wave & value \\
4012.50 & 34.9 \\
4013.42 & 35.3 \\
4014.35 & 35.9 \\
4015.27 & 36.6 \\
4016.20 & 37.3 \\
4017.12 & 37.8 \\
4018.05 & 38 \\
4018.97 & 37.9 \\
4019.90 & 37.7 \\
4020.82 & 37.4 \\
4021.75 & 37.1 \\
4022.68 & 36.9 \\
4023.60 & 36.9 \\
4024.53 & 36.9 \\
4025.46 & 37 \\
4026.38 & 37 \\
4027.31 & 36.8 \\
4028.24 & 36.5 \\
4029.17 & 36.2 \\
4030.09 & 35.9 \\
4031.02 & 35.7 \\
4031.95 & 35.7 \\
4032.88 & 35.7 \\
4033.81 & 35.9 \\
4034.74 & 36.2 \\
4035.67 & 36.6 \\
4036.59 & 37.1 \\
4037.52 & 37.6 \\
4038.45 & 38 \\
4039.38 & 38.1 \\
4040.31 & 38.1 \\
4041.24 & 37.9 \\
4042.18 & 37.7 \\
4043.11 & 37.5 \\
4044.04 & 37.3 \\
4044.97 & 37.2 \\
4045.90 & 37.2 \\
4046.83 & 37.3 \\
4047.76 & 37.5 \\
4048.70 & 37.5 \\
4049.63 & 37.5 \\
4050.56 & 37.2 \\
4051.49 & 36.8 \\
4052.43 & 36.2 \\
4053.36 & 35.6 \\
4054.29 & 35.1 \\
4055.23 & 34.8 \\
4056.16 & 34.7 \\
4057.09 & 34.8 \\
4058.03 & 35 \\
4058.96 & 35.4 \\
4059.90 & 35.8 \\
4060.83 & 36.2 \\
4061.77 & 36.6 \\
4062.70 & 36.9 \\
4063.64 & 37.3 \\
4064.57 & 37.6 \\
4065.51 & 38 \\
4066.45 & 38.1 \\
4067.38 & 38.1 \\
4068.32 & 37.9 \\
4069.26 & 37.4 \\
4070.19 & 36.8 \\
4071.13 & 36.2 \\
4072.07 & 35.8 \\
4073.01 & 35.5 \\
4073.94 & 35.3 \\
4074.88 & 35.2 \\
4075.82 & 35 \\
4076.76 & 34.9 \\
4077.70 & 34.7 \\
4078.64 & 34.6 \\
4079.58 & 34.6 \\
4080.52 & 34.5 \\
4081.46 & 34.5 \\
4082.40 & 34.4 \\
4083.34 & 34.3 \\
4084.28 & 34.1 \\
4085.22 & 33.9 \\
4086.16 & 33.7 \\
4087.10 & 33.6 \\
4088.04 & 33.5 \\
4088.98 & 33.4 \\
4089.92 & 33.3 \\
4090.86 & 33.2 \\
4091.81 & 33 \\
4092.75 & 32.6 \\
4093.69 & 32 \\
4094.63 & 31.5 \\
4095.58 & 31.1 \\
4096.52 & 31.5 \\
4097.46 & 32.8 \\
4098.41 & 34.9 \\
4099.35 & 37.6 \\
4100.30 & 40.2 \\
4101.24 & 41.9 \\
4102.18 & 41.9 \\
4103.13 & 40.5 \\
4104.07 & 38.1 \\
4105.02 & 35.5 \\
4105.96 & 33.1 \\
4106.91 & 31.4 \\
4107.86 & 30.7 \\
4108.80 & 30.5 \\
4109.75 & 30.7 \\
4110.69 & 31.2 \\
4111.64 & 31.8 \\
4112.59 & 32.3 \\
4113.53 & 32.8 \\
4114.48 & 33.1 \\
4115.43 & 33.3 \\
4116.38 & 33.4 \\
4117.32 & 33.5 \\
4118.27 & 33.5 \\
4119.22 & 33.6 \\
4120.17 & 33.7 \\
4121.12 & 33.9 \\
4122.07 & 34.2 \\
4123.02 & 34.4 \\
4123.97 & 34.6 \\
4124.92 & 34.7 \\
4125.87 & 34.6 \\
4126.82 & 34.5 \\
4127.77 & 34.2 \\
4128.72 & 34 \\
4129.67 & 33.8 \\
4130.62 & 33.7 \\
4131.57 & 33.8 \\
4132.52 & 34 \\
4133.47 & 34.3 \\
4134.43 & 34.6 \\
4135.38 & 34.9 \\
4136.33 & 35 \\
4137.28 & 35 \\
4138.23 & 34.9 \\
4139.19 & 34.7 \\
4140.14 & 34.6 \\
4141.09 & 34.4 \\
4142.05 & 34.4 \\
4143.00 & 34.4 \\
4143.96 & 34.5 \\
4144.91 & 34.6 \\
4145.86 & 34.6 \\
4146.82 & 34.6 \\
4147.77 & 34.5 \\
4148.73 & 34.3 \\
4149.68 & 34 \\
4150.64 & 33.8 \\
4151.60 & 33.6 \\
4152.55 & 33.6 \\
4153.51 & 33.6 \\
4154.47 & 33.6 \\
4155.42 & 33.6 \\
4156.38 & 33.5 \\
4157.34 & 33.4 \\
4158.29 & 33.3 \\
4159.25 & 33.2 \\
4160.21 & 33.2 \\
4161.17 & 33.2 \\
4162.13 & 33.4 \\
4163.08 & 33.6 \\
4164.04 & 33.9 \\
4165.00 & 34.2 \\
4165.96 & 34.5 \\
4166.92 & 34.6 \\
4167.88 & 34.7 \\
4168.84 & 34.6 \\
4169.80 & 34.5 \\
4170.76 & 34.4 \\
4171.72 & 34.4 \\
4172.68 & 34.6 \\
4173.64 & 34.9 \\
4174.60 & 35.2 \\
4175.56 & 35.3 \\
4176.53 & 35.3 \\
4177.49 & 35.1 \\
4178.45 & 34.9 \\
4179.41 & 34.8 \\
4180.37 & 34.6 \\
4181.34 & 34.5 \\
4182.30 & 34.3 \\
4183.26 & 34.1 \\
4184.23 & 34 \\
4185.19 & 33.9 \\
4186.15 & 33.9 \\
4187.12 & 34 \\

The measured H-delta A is 1.5 Angstrom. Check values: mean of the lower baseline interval 36.4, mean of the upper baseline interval 34.1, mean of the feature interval 33.9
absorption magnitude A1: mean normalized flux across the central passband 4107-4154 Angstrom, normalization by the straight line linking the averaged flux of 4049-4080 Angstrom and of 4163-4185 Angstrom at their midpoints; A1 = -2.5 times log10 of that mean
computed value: 0.04 mag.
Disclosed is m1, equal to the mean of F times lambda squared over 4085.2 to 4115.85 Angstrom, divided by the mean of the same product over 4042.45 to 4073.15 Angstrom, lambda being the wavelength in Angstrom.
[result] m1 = 0.9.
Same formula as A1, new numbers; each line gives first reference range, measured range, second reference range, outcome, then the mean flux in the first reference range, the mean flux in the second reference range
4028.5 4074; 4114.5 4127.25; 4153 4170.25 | 0.03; 36.7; 33.8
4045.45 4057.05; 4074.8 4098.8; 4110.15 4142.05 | 0.05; 36.4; 33.9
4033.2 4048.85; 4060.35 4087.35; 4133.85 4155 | 0.02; 37.3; 34.4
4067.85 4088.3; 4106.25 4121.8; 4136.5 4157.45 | 0.07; 35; 34.2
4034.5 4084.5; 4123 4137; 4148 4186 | 0.02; 36.3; 34.2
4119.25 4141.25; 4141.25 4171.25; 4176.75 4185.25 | 0.01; 34.4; 34.5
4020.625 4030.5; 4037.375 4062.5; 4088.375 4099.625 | -0.04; 36.8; 33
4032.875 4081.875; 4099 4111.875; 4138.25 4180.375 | 0.00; 36.4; 34.2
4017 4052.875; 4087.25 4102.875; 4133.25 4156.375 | 0.03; 37.1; 34.3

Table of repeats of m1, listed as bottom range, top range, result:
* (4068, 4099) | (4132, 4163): 1.03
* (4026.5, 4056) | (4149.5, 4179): 0.99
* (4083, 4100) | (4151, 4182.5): 1.06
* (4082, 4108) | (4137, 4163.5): 1.01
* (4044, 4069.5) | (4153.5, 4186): 0.99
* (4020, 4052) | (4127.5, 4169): 0.97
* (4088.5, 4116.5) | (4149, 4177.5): 1.03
